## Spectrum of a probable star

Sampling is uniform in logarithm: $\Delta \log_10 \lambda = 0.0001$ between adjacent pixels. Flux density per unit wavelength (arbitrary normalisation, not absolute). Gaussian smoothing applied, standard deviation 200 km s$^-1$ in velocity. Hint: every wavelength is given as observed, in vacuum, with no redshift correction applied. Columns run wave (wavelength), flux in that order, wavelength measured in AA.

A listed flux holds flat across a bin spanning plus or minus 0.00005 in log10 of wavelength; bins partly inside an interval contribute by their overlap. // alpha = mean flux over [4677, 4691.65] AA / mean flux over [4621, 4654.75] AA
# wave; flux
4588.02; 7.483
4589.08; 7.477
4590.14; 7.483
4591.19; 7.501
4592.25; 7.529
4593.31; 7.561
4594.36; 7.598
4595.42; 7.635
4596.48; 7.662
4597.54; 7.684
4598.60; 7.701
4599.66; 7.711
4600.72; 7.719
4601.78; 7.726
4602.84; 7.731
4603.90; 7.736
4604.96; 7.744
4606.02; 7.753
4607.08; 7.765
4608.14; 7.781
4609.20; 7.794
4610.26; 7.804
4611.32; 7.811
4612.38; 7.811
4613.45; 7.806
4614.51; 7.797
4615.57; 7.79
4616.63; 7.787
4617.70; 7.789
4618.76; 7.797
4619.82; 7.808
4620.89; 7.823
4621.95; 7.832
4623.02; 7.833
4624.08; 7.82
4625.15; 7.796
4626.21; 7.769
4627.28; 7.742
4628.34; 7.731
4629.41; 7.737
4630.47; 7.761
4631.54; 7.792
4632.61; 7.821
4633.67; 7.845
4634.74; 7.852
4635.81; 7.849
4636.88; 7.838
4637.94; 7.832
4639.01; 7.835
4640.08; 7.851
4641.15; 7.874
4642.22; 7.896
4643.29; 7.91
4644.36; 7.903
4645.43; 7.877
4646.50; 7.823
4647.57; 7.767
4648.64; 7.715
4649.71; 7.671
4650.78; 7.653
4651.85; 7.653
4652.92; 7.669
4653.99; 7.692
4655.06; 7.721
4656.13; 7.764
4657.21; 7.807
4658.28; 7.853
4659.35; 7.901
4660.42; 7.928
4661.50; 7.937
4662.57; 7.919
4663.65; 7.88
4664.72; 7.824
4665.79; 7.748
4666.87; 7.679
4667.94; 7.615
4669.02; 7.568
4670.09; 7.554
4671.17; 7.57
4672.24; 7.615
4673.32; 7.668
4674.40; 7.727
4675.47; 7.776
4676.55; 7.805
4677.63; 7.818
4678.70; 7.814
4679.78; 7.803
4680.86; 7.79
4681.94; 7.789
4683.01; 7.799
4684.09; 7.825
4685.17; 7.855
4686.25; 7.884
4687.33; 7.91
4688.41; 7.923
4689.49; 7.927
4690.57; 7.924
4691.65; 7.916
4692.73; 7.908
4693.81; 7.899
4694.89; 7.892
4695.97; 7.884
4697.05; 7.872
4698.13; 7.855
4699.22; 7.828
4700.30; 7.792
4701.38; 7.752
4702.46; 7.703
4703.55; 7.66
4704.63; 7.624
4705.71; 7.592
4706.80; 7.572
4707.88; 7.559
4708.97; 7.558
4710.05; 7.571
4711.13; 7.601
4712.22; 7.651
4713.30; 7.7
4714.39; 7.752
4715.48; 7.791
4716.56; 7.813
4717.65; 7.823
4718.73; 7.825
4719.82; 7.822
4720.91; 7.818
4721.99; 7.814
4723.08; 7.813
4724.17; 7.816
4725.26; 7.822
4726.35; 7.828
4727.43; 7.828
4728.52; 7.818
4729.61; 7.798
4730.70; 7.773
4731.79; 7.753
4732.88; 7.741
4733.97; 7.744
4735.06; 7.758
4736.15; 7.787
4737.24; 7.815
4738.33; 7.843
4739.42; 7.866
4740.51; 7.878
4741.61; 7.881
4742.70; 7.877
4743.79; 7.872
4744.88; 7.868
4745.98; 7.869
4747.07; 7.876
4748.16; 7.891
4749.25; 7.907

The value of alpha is 1.01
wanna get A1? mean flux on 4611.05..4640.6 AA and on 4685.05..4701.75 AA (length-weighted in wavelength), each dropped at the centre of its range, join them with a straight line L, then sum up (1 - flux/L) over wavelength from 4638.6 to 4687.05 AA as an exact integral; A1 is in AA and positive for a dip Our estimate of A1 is 0.4 AA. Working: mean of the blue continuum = 7.8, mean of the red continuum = 7.88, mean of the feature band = 7.78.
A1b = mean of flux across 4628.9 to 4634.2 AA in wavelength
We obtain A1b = 7.8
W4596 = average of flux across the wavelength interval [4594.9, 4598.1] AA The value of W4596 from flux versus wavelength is 7.65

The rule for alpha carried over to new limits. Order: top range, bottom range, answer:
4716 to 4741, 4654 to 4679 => 1.01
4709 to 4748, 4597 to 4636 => 1.00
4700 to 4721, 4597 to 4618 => 0.99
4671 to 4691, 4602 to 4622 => 1.00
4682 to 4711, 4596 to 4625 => 1.00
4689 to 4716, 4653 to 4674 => 1.00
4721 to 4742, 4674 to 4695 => 0.99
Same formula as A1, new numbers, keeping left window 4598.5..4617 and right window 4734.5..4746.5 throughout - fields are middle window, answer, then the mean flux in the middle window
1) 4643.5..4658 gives 0.1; 7.75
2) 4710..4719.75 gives 0.1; 7.74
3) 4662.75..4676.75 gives 0.2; 7.7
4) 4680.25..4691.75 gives -0.1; 7.86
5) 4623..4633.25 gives 0.0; 7.78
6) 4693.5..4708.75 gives 0.2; 7.74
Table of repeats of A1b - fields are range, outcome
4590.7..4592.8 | 7.5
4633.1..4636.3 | 7.85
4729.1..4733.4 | 7.76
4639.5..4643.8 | 7.87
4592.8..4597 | 7.62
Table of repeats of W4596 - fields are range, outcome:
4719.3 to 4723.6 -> 7.82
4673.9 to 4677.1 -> 7.77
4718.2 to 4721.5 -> 7.82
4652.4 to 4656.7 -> 7.71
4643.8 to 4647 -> 7.86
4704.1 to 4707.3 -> 7.59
